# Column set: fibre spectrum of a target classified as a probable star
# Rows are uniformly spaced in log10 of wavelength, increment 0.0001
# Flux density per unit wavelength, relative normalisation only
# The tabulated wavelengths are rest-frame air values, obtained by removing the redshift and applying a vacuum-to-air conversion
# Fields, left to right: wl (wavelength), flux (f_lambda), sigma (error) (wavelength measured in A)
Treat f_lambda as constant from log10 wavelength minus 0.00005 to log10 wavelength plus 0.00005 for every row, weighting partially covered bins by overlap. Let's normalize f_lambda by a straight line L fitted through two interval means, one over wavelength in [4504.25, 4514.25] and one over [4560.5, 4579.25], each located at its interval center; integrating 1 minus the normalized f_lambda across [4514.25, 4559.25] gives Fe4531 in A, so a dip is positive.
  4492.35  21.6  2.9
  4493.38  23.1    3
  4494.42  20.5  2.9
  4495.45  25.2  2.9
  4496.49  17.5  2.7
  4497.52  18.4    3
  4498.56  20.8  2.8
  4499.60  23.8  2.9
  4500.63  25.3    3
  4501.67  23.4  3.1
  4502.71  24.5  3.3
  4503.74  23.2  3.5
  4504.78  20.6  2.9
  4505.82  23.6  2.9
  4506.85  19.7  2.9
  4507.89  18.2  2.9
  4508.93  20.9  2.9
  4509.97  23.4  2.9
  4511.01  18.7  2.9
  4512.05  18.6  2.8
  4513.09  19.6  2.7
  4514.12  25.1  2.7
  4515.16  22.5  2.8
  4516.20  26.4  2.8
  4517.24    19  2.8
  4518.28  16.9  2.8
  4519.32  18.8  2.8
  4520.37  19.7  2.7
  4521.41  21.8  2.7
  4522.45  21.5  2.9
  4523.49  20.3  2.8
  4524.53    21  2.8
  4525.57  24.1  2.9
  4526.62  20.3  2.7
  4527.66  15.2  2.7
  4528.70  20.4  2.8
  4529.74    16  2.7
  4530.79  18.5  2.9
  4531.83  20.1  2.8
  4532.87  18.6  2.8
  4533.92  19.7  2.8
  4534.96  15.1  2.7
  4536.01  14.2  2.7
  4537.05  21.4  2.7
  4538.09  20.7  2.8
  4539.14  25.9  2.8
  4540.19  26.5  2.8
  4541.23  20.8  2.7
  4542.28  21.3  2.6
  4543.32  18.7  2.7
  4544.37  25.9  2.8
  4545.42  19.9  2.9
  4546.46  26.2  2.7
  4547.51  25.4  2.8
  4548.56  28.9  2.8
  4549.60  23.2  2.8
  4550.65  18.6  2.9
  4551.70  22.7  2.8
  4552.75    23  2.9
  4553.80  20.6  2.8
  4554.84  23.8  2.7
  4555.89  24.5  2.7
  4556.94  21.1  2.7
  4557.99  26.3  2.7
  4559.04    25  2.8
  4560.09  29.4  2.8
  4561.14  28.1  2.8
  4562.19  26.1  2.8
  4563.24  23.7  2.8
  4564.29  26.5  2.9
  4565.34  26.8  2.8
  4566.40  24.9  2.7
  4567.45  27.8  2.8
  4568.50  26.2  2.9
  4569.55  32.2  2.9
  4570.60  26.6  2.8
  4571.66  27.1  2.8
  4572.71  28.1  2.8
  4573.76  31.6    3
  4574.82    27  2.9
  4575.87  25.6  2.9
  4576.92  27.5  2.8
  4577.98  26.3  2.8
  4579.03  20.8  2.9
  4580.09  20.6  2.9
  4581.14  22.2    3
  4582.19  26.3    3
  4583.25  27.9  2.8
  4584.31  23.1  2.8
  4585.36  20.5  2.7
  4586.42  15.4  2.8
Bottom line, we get 4.0 A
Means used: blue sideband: 20.7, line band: 21.4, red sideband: 26.9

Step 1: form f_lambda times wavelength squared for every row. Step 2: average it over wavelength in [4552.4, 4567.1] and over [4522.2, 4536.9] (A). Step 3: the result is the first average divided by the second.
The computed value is 1.34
